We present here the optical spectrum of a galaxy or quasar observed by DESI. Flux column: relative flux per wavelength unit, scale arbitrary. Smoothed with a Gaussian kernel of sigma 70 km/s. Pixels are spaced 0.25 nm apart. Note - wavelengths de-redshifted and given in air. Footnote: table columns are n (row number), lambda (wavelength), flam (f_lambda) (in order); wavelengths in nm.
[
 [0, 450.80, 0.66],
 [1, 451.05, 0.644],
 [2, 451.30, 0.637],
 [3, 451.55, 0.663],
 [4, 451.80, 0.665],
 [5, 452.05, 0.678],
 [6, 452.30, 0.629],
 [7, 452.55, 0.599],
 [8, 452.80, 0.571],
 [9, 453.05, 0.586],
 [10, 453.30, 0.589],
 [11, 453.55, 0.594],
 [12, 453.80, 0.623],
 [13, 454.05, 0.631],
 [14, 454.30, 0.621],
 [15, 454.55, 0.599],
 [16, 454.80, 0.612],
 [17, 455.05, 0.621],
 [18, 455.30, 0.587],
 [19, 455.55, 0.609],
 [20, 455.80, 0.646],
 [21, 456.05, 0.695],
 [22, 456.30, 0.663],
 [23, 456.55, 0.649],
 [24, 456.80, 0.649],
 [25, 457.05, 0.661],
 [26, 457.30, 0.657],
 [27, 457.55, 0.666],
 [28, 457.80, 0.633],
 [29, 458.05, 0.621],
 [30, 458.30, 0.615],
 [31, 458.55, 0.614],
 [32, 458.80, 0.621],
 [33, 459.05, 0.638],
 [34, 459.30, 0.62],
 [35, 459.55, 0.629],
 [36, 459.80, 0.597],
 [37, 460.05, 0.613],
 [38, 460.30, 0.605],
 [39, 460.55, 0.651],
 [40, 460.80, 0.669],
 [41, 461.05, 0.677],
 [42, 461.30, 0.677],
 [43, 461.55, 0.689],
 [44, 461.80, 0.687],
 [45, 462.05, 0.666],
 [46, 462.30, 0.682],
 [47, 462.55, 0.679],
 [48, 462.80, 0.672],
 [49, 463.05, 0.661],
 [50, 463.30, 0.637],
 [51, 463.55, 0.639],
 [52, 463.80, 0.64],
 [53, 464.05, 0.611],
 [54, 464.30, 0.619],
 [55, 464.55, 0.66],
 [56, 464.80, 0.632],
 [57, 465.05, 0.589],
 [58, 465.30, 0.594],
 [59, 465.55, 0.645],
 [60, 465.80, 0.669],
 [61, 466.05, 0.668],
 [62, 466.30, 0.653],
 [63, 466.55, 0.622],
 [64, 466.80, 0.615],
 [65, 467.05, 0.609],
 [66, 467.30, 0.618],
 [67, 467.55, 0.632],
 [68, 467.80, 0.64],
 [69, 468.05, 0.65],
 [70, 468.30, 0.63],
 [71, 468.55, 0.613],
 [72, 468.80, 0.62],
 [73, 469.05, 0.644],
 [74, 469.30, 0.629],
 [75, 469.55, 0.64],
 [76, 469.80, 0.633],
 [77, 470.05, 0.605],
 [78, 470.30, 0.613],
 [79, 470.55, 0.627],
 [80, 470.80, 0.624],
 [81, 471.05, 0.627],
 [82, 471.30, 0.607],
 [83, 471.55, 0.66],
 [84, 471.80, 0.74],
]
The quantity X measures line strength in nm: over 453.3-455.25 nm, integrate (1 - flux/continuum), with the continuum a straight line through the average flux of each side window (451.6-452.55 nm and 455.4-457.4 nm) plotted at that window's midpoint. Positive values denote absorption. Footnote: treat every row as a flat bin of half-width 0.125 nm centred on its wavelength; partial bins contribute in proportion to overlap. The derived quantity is 0.119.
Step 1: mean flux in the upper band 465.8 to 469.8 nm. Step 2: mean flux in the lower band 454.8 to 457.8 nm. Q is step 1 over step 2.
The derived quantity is 1.0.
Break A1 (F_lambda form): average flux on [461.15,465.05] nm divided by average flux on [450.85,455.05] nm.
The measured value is 1.05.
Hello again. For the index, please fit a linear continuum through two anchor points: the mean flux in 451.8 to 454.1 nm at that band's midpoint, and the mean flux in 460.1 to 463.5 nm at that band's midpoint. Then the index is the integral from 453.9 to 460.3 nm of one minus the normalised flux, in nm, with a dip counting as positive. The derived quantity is 0.07 nm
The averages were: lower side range 0.613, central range 0.63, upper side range 0.664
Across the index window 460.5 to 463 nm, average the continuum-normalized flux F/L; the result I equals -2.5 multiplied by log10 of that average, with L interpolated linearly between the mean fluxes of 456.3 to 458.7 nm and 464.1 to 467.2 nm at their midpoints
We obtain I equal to -0.065 mag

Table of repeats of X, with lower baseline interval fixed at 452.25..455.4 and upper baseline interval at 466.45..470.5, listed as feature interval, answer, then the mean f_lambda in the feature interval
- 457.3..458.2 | -0.05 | 0.642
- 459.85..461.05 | -0.04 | 0.637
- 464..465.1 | -0.01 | 0.625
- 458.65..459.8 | -0.02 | 0.623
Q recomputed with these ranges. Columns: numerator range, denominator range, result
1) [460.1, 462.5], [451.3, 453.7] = 1.07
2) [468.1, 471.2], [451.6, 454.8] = 1.02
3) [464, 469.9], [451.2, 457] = 1.01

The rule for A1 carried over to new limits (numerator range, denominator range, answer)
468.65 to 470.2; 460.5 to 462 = 0.93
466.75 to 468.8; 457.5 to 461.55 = 0.99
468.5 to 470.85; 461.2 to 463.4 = 0.93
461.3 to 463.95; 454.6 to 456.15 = 1.06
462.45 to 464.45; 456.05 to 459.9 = 1.01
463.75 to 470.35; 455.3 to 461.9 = 0.98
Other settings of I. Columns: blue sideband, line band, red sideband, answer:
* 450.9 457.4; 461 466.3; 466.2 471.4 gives -0.04 mag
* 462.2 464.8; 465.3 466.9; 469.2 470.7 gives 0.00 mag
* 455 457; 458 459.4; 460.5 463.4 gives 0.06 mag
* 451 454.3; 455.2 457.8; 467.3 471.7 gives -0.04 mag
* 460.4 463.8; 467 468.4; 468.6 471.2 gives 0.01 mag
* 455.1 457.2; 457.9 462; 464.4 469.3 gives 0.00 mag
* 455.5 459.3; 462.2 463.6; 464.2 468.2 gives -0.04 mag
